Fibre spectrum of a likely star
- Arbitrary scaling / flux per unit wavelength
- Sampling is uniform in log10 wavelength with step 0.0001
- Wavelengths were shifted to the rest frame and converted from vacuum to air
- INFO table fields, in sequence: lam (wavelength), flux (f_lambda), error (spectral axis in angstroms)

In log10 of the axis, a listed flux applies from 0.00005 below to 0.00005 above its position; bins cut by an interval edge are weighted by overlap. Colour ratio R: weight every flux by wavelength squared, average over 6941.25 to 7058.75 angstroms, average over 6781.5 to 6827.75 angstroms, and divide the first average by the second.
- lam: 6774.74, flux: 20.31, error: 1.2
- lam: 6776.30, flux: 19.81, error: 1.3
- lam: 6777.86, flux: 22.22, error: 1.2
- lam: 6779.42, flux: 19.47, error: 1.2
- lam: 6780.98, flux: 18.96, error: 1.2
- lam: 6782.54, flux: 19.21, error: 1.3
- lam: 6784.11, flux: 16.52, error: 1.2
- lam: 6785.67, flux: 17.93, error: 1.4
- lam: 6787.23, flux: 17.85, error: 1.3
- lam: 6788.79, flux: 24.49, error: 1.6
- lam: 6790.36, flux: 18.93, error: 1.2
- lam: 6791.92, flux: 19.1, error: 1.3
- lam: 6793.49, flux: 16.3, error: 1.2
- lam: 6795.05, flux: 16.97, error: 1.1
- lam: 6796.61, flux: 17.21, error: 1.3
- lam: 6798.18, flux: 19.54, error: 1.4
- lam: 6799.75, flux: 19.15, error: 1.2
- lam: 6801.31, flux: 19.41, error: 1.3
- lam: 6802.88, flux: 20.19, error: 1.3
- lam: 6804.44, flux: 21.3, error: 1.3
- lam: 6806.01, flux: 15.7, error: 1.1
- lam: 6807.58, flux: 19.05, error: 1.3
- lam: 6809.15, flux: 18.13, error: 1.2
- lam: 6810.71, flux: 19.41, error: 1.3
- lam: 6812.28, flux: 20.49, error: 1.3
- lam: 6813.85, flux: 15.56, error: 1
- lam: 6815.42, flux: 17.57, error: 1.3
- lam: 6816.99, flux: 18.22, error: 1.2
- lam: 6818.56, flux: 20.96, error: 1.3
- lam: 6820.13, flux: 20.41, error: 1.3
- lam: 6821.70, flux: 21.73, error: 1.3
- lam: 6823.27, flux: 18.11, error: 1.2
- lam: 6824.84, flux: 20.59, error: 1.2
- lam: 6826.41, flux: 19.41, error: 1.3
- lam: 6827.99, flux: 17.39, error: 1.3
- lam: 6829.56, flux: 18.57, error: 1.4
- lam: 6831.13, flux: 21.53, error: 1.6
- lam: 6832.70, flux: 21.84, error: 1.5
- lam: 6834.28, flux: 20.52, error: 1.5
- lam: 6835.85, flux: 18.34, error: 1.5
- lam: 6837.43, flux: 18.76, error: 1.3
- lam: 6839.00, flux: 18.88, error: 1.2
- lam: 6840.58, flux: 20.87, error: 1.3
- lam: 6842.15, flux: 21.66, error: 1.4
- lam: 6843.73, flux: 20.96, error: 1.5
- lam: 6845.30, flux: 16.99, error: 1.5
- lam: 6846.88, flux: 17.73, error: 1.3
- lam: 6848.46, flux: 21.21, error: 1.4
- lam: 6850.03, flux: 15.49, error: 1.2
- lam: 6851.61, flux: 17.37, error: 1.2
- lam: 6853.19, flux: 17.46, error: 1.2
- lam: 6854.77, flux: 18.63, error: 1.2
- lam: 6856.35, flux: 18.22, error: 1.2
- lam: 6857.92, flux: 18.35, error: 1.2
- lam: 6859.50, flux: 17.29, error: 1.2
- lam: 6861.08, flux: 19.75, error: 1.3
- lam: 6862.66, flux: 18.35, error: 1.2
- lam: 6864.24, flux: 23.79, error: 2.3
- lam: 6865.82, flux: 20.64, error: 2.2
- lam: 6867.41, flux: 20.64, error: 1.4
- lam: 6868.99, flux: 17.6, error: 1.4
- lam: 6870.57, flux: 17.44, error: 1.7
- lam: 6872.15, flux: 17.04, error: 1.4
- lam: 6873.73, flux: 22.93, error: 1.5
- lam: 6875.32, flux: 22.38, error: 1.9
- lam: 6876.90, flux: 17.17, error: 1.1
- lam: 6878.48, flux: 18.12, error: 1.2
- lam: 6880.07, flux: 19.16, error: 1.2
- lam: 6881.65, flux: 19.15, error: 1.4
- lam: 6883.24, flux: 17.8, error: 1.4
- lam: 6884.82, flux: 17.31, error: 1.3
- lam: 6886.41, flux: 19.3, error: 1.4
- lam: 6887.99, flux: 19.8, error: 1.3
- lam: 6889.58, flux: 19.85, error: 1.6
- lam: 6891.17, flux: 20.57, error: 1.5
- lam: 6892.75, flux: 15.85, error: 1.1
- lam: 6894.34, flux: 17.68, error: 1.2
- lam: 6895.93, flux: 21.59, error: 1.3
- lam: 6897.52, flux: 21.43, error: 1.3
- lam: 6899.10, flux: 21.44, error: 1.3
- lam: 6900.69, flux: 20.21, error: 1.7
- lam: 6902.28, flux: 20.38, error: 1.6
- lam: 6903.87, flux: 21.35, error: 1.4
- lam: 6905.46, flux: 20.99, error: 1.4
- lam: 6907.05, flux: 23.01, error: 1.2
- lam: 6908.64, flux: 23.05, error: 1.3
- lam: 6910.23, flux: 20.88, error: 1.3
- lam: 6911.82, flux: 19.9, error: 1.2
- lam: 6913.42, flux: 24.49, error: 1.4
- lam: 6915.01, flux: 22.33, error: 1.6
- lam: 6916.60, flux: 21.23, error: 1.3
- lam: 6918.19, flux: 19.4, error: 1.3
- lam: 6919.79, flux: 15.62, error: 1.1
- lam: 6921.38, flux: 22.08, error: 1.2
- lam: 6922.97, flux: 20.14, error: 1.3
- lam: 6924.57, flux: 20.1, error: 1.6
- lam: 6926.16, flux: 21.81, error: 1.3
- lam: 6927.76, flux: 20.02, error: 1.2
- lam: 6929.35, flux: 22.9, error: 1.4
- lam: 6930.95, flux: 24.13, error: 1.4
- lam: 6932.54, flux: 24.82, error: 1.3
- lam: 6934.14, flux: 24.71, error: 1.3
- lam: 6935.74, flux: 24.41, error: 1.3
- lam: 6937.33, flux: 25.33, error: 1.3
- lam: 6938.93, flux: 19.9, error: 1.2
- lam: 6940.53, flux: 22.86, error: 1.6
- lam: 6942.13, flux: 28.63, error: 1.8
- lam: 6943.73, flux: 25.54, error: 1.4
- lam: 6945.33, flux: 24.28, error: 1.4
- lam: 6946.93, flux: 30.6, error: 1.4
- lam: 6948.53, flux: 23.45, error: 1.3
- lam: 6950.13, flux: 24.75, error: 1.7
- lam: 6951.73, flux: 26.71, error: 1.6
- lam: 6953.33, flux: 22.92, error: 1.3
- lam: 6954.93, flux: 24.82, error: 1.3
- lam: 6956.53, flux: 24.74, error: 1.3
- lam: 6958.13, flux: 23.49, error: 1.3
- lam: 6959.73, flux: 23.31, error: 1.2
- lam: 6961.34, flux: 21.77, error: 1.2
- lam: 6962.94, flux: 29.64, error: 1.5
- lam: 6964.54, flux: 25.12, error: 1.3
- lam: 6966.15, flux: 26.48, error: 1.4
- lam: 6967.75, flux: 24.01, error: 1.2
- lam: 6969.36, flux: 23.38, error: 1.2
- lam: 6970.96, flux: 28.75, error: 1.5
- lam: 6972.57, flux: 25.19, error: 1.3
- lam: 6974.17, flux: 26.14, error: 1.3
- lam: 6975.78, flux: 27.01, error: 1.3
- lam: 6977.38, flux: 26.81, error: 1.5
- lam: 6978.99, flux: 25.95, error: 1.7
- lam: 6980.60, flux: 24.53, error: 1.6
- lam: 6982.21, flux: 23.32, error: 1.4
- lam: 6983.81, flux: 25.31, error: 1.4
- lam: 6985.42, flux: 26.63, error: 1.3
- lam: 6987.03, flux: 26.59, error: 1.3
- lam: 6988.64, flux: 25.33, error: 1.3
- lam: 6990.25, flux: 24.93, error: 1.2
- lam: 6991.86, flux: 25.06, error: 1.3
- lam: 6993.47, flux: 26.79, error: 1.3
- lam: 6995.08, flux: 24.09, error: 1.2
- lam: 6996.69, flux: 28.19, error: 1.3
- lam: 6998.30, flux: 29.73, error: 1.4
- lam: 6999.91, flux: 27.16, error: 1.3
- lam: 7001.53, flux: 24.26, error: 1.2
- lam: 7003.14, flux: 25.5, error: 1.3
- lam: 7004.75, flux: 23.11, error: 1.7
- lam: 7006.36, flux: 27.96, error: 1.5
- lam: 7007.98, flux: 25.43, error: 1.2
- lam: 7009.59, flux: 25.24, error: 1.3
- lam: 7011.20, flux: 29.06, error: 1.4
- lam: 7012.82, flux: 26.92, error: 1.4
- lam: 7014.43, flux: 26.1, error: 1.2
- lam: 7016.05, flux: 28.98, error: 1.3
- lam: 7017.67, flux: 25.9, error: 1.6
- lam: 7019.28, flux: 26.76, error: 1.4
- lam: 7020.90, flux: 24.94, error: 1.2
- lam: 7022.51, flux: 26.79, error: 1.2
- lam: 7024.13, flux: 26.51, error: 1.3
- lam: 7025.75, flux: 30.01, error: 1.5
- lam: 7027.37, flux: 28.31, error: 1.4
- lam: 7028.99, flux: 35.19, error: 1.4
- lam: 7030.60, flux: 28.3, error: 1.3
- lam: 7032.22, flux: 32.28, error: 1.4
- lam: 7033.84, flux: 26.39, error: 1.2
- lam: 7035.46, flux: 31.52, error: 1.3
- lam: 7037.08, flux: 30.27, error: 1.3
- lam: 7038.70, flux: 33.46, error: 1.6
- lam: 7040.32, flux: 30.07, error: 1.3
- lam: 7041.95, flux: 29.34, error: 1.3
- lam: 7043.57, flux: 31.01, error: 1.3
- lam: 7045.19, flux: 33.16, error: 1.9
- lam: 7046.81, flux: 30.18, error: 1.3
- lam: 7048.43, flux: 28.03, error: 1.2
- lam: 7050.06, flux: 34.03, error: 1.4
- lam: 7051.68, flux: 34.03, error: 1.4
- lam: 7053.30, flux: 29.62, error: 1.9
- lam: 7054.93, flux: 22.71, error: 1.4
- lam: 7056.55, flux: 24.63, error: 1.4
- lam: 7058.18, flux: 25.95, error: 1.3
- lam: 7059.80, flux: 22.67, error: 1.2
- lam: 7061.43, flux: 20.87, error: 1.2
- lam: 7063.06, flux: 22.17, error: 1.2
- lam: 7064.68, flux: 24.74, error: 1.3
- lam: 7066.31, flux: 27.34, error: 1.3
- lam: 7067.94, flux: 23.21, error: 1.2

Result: 1.51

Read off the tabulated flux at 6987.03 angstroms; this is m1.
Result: 26.59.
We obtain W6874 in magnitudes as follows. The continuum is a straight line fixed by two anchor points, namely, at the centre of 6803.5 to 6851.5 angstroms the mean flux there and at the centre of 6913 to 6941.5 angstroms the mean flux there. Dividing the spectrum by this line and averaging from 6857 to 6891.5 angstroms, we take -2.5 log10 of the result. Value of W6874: 0.069 mag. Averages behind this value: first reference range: 19.2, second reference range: 22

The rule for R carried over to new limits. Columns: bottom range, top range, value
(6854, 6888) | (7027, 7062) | 1.61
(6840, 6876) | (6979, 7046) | 1.50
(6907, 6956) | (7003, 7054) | 1.29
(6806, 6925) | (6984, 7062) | 1.48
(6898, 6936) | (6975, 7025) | 1.24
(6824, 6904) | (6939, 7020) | 1.38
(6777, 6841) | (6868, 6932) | 1.08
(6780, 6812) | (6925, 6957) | 1.35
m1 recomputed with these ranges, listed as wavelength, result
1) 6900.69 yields 20.21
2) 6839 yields 18.88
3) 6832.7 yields 21.84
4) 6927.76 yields 20.02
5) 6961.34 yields 21.77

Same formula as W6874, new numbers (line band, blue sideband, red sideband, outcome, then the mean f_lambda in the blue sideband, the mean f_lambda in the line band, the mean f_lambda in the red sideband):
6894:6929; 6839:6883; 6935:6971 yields 0.07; 19.1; 20.9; 24.9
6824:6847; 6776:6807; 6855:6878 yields -0.02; 19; 19.7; 19.4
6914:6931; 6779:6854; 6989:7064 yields 0.13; 19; 20.8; 27.7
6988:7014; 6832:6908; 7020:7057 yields 0.05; 19.4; 26.2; 29.6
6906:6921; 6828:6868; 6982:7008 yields 0.06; 19.3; 21.1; 25.9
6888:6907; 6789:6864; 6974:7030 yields 0.10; 19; 20.2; 26.6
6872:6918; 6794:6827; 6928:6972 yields 0.12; 19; 20.3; 24.8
